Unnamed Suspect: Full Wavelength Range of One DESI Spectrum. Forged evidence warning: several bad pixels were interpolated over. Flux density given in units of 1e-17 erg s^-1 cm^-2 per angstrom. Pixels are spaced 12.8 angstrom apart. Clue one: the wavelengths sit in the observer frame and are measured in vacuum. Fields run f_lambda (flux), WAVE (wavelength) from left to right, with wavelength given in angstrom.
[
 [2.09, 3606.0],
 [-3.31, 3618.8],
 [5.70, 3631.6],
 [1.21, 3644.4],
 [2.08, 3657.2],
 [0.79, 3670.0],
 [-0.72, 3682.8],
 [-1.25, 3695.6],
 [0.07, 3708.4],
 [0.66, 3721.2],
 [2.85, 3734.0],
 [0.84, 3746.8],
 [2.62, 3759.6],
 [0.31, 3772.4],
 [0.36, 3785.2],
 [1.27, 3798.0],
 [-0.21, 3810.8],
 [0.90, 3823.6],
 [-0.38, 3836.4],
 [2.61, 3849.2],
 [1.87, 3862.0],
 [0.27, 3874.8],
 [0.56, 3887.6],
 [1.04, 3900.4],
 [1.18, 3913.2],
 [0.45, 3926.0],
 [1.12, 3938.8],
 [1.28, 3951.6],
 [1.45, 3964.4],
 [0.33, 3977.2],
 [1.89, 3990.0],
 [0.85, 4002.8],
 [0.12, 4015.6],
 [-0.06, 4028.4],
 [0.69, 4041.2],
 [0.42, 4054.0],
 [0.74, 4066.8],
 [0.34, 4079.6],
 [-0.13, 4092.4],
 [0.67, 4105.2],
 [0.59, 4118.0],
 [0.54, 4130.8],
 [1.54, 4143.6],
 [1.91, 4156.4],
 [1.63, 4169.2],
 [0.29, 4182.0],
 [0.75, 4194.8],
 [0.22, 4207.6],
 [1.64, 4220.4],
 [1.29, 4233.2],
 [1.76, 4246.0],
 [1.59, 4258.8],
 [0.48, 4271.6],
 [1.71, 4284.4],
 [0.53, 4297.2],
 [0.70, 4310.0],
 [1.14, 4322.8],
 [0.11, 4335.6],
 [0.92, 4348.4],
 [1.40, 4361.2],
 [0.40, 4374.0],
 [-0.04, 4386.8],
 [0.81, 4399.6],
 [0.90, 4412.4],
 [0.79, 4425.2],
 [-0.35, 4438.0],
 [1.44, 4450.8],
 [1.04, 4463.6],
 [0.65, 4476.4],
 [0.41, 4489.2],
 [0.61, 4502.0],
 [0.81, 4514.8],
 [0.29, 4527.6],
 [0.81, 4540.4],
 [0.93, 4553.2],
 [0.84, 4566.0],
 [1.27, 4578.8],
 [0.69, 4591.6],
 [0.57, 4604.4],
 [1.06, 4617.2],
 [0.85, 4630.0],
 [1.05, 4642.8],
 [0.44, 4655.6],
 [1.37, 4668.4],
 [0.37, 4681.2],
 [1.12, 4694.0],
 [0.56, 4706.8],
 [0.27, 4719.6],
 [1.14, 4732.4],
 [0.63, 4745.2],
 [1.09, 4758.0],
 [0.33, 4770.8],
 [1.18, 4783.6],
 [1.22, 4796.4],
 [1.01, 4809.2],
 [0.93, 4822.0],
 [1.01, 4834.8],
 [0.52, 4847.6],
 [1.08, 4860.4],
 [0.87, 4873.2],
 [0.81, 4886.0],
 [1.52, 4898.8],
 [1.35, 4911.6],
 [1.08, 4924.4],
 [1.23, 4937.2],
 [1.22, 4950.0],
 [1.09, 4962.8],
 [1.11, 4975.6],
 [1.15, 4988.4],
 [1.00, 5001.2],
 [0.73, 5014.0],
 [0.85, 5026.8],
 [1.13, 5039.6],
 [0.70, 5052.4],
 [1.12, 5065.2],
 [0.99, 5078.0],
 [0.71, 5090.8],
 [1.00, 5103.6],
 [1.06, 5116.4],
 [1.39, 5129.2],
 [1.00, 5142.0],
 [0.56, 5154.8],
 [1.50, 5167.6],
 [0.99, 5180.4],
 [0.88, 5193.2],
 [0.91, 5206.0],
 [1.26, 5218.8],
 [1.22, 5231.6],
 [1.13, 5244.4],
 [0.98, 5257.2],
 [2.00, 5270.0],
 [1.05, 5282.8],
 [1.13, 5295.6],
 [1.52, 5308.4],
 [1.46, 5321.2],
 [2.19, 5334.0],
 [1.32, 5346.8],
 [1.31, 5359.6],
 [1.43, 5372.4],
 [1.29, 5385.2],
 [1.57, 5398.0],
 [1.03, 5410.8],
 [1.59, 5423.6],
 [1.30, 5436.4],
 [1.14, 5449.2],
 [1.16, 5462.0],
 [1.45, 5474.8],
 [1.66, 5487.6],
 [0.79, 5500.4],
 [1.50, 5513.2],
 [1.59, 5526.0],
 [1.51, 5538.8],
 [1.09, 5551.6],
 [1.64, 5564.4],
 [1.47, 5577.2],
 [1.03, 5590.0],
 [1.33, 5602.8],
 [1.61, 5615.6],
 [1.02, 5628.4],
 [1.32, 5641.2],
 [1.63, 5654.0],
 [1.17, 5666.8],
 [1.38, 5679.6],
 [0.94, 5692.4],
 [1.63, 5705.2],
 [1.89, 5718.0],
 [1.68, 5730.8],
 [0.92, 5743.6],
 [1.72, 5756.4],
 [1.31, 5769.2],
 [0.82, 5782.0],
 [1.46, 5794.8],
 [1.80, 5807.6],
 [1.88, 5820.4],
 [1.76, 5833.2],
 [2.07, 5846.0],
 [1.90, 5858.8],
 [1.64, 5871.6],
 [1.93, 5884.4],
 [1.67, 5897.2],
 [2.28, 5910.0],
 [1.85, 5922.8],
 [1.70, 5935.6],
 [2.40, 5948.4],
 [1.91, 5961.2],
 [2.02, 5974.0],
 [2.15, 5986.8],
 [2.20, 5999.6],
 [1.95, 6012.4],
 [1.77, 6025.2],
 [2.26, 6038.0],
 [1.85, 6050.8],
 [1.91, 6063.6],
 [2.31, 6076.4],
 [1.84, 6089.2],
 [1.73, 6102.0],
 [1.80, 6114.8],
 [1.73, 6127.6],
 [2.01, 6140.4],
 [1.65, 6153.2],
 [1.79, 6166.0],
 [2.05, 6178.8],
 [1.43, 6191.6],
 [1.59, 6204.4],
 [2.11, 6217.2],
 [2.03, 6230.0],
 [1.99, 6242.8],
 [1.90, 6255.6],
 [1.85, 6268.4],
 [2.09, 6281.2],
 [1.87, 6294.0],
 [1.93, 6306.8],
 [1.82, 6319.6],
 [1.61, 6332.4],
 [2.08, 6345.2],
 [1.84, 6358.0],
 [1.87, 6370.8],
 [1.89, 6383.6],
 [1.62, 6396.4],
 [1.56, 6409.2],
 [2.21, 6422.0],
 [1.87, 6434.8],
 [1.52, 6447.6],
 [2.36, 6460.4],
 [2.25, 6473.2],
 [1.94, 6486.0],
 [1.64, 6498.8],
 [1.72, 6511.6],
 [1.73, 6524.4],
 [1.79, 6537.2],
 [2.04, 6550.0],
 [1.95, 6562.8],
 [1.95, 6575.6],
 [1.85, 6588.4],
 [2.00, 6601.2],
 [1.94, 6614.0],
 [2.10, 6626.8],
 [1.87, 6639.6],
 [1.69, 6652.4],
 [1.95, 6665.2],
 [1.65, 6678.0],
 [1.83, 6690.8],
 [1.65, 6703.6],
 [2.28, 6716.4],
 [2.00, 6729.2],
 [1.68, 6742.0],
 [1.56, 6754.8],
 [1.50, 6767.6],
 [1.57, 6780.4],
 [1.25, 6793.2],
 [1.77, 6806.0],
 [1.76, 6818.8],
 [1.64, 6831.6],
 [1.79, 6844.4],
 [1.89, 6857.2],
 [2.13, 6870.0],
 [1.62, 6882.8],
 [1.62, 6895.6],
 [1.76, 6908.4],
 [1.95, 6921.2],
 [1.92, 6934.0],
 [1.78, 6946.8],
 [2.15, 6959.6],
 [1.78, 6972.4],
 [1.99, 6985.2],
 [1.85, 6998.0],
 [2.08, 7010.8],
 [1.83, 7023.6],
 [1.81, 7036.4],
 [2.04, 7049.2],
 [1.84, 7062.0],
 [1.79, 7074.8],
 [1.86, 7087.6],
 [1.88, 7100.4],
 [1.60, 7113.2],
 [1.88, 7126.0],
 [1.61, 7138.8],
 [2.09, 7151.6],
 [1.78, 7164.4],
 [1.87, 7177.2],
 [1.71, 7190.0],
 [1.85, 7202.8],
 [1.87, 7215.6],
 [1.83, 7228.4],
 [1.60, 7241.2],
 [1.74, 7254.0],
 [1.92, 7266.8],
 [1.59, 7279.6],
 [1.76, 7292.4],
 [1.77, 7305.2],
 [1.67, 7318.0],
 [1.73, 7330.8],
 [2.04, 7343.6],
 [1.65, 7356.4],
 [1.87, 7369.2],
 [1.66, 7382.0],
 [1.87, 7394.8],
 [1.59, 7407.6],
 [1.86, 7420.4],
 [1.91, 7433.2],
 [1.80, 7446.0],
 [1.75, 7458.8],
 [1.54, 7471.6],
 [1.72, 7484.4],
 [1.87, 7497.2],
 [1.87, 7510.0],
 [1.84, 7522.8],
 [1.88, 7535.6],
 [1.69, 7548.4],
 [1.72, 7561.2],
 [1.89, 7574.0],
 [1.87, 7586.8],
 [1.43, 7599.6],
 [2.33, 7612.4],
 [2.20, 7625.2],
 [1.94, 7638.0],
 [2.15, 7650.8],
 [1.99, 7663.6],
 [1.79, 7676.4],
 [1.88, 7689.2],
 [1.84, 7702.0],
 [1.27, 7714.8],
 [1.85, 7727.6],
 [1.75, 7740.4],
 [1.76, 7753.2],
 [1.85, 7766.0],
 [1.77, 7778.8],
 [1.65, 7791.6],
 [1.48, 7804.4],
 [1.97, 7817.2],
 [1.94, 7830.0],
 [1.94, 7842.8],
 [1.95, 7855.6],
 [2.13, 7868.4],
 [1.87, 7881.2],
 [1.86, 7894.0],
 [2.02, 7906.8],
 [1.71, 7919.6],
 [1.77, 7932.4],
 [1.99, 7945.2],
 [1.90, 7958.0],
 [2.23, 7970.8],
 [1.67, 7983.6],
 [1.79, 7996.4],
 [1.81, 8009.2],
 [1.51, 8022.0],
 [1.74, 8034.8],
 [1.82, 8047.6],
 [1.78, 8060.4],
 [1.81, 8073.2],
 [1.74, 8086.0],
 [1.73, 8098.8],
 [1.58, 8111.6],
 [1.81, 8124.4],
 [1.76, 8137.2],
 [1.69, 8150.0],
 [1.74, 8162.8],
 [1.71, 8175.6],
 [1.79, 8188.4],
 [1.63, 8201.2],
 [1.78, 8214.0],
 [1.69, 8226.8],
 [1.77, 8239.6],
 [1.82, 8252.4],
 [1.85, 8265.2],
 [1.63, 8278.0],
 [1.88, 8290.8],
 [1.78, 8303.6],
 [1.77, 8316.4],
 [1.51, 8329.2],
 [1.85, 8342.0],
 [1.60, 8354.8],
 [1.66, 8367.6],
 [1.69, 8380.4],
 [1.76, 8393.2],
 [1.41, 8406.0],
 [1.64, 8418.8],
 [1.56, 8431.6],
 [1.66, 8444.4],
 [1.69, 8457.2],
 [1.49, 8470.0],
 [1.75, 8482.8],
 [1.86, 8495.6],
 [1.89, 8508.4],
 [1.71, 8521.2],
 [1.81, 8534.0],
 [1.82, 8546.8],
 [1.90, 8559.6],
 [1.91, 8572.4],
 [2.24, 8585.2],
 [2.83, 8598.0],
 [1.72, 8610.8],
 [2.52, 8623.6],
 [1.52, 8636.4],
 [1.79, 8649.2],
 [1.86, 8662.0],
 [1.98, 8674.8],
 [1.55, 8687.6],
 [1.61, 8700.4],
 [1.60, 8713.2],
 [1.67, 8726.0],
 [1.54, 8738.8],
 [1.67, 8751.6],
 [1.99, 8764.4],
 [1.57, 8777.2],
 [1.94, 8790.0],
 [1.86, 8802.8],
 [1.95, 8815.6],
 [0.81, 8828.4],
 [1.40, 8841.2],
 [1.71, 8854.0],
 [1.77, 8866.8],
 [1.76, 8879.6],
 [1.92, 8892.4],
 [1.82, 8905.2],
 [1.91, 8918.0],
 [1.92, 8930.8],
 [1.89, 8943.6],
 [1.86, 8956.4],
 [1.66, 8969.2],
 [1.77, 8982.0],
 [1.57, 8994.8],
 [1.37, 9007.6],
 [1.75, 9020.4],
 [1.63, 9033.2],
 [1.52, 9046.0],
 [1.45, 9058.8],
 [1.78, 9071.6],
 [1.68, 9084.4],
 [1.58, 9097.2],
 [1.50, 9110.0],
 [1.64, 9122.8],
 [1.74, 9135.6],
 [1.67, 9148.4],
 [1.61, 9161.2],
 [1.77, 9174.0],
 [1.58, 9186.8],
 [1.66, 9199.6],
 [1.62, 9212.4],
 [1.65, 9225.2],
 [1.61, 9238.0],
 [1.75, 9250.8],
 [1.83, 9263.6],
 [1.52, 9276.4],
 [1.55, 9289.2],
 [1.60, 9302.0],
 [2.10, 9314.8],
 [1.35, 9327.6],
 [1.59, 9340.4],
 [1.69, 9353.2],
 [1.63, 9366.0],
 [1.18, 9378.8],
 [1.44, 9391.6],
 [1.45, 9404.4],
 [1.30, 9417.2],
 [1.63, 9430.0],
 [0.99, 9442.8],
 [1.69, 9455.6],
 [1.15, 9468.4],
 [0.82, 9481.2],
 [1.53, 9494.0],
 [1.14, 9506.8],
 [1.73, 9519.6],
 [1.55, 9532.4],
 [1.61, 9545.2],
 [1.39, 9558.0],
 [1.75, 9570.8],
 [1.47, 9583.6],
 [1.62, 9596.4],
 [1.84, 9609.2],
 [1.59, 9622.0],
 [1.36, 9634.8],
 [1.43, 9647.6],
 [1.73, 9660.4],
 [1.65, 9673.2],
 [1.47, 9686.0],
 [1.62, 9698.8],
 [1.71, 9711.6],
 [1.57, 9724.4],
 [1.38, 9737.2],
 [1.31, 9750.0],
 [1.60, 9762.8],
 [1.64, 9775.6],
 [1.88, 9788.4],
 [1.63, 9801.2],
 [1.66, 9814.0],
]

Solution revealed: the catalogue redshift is 0.31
